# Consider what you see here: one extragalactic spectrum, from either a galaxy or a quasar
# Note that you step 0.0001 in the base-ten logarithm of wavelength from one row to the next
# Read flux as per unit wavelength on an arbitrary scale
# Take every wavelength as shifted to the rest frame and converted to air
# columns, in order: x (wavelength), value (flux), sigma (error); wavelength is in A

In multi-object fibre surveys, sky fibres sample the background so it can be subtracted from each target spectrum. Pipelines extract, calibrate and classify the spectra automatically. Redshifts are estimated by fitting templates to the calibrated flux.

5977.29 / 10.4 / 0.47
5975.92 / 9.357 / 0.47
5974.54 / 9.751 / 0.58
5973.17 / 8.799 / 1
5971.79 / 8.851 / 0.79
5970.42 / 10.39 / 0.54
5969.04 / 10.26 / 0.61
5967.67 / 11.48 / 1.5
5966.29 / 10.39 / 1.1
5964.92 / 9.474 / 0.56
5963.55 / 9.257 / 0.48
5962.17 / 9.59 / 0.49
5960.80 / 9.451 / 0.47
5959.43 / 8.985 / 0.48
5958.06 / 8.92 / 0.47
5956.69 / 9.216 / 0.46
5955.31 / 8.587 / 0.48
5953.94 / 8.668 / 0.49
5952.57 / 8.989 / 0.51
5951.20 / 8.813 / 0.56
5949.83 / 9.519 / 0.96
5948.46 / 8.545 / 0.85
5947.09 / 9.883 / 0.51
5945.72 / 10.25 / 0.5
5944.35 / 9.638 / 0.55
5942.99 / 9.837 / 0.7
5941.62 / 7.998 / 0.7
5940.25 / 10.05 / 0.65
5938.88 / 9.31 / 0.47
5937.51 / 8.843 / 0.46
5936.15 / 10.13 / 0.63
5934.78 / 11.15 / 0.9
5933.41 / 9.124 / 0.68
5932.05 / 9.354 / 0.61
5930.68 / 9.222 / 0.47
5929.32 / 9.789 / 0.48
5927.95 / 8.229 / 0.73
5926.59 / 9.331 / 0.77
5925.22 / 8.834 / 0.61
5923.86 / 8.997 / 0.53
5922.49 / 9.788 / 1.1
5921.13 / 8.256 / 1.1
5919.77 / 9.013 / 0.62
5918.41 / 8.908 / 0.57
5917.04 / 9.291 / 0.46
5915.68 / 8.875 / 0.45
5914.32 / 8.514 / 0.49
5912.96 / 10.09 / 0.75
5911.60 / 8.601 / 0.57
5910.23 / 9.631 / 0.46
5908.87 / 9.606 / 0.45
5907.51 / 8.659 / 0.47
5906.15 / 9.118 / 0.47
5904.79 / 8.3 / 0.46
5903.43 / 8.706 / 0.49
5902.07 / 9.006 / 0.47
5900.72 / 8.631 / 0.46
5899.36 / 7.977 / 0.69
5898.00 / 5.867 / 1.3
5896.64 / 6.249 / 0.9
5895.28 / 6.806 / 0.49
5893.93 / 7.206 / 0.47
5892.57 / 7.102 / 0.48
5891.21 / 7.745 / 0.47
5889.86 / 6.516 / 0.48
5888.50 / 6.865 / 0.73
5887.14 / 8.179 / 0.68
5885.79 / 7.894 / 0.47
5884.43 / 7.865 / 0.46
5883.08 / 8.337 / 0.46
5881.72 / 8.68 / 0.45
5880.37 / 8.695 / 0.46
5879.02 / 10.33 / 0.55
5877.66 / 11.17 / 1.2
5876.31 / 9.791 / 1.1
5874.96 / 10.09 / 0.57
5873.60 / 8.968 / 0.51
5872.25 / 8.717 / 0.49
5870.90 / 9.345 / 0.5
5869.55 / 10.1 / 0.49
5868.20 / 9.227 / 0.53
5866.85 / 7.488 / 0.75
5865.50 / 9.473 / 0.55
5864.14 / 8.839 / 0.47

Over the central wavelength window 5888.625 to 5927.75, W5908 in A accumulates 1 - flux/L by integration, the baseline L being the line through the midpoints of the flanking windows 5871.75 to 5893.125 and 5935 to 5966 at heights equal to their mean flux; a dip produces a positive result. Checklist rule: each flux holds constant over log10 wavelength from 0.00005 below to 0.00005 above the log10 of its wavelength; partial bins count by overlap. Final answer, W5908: 2.1 A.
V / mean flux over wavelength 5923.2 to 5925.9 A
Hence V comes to 8.93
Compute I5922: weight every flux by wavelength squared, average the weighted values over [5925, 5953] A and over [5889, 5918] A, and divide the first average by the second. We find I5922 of 1.16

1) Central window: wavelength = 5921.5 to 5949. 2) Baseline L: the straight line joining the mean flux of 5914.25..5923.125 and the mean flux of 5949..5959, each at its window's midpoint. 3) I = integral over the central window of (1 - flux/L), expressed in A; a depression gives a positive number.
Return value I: -1.3 A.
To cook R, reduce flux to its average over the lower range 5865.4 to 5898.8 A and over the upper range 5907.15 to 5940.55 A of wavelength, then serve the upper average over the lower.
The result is 1.11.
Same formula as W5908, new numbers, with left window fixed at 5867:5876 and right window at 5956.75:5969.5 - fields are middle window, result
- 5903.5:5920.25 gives 0.8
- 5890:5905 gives 3.0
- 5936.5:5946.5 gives 0.2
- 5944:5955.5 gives 0.5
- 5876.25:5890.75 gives 1.3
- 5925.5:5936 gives 0.1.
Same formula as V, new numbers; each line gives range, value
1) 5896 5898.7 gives 6.06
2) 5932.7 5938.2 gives 9.81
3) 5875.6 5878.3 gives 10.5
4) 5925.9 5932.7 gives 9.18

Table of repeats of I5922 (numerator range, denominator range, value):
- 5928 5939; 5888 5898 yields 1.41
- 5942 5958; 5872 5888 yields 1.05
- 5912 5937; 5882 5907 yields 1.21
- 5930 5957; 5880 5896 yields 1.25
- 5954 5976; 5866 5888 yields 1.09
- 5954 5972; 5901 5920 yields 1.08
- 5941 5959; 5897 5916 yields 1.07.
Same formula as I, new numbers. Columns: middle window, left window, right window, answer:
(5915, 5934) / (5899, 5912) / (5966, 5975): 0.22 A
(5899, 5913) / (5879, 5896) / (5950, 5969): -1.23 A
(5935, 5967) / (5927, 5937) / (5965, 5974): 1.40 A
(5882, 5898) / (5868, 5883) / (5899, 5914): 3.36 A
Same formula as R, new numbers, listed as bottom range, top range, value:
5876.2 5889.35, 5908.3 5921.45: 1.04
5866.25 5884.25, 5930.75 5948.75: 1.03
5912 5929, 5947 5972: 1.05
